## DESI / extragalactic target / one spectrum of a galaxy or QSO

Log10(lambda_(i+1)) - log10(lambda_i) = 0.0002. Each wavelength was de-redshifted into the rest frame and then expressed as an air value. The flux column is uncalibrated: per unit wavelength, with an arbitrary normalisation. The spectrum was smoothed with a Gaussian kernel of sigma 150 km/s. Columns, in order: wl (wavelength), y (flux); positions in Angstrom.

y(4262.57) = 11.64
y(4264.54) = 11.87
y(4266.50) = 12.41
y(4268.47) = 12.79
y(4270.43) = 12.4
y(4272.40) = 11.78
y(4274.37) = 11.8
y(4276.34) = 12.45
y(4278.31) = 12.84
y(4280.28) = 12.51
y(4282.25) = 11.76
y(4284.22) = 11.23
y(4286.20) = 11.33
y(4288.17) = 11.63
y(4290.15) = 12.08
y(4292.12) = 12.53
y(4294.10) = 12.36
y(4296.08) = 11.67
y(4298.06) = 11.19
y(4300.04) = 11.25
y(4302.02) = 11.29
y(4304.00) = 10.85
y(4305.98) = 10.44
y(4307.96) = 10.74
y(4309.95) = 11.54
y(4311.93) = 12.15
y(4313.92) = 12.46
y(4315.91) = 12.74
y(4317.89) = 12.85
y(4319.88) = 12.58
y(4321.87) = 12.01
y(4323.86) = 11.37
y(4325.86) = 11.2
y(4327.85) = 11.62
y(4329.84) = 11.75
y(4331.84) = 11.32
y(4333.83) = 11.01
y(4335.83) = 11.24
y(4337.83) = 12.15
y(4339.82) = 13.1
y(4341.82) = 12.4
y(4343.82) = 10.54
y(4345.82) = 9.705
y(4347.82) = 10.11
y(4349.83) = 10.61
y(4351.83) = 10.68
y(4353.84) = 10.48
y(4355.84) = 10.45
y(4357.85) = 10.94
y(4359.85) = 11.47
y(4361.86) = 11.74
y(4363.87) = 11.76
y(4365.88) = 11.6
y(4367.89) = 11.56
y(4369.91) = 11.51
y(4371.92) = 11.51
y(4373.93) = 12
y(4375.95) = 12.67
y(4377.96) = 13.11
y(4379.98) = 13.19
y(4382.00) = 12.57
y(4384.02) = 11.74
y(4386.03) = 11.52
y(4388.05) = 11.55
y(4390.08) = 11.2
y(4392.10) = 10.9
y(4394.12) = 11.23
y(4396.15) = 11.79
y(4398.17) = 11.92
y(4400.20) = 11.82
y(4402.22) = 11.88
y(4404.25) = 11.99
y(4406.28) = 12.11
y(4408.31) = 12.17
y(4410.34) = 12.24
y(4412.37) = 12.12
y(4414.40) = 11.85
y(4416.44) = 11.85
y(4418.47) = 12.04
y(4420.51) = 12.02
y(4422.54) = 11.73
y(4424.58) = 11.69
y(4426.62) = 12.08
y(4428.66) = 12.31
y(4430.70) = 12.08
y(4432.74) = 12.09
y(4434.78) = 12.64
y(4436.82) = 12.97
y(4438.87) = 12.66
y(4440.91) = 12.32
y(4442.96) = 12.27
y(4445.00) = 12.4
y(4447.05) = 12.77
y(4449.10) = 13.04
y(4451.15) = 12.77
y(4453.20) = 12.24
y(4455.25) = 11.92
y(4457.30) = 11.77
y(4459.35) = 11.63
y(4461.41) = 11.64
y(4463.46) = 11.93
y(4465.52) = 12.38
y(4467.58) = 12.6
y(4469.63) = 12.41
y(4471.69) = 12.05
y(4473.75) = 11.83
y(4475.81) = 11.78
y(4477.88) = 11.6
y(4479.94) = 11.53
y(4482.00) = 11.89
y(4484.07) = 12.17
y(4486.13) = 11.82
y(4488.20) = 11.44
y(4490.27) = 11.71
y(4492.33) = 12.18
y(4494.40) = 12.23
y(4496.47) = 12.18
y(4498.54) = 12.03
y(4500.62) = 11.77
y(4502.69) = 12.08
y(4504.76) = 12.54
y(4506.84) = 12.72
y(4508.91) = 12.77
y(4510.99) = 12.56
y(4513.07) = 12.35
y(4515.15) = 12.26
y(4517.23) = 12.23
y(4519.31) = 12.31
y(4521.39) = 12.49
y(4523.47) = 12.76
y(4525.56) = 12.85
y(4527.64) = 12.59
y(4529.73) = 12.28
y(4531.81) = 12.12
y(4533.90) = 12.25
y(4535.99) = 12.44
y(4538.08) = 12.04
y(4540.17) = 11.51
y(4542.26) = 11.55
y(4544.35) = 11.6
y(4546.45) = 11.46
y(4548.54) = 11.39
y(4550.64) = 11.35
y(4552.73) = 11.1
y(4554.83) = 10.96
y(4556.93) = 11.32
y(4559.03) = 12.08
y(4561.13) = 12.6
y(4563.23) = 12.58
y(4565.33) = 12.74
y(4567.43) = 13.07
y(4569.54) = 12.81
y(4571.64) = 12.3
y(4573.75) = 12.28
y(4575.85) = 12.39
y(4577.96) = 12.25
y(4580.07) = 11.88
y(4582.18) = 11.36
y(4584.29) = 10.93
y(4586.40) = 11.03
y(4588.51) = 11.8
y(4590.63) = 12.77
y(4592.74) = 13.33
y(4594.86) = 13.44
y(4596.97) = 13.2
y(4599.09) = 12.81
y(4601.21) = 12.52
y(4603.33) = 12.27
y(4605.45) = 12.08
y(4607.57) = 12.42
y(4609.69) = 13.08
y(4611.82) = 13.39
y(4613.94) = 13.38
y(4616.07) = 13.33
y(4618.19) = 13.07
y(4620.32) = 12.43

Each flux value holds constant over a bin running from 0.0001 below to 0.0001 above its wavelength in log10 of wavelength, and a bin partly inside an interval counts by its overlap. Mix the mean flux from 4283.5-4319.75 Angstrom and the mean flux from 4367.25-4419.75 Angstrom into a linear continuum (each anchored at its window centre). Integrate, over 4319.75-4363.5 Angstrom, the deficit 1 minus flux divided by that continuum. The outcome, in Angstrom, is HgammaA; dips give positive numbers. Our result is 1.96 Angstrom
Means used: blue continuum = 11.7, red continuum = 11.9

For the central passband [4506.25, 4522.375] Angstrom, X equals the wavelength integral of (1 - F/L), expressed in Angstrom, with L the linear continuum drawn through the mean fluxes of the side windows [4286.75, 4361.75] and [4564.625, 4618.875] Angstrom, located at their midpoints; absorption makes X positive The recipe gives -0.3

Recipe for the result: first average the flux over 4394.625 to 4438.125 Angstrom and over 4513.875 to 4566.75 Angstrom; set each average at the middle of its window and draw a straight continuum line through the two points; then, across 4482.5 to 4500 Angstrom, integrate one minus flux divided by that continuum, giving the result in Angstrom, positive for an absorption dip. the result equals 0.1 Angstrom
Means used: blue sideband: 12.1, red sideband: 12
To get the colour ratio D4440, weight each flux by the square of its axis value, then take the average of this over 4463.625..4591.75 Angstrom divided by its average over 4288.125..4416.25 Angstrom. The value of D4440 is 1.12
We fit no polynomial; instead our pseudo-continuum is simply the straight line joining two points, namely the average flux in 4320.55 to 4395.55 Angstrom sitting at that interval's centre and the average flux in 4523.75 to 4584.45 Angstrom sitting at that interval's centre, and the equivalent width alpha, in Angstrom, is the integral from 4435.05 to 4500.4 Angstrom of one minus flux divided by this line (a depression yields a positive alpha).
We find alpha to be -1.9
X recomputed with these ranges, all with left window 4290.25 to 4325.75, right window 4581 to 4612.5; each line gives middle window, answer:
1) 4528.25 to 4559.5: 1.5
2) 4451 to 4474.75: 0.1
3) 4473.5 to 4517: 0.4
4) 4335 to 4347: 0.3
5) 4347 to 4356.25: 1.1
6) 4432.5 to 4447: -0.6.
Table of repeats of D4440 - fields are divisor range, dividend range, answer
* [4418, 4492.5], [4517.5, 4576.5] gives 1.04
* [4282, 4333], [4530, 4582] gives 1.15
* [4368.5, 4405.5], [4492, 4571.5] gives 1.09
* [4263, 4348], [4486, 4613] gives 1.16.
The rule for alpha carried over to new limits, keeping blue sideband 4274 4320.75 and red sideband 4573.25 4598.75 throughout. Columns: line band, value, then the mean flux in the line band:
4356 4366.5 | 0.46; 11.4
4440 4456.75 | -0.55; 12.4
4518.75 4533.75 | -0.39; 12.5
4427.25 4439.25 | -0.40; 12.4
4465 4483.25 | 0.13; 12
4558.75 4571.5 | -0.46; 12.7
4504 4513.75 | -0.37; 12.6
